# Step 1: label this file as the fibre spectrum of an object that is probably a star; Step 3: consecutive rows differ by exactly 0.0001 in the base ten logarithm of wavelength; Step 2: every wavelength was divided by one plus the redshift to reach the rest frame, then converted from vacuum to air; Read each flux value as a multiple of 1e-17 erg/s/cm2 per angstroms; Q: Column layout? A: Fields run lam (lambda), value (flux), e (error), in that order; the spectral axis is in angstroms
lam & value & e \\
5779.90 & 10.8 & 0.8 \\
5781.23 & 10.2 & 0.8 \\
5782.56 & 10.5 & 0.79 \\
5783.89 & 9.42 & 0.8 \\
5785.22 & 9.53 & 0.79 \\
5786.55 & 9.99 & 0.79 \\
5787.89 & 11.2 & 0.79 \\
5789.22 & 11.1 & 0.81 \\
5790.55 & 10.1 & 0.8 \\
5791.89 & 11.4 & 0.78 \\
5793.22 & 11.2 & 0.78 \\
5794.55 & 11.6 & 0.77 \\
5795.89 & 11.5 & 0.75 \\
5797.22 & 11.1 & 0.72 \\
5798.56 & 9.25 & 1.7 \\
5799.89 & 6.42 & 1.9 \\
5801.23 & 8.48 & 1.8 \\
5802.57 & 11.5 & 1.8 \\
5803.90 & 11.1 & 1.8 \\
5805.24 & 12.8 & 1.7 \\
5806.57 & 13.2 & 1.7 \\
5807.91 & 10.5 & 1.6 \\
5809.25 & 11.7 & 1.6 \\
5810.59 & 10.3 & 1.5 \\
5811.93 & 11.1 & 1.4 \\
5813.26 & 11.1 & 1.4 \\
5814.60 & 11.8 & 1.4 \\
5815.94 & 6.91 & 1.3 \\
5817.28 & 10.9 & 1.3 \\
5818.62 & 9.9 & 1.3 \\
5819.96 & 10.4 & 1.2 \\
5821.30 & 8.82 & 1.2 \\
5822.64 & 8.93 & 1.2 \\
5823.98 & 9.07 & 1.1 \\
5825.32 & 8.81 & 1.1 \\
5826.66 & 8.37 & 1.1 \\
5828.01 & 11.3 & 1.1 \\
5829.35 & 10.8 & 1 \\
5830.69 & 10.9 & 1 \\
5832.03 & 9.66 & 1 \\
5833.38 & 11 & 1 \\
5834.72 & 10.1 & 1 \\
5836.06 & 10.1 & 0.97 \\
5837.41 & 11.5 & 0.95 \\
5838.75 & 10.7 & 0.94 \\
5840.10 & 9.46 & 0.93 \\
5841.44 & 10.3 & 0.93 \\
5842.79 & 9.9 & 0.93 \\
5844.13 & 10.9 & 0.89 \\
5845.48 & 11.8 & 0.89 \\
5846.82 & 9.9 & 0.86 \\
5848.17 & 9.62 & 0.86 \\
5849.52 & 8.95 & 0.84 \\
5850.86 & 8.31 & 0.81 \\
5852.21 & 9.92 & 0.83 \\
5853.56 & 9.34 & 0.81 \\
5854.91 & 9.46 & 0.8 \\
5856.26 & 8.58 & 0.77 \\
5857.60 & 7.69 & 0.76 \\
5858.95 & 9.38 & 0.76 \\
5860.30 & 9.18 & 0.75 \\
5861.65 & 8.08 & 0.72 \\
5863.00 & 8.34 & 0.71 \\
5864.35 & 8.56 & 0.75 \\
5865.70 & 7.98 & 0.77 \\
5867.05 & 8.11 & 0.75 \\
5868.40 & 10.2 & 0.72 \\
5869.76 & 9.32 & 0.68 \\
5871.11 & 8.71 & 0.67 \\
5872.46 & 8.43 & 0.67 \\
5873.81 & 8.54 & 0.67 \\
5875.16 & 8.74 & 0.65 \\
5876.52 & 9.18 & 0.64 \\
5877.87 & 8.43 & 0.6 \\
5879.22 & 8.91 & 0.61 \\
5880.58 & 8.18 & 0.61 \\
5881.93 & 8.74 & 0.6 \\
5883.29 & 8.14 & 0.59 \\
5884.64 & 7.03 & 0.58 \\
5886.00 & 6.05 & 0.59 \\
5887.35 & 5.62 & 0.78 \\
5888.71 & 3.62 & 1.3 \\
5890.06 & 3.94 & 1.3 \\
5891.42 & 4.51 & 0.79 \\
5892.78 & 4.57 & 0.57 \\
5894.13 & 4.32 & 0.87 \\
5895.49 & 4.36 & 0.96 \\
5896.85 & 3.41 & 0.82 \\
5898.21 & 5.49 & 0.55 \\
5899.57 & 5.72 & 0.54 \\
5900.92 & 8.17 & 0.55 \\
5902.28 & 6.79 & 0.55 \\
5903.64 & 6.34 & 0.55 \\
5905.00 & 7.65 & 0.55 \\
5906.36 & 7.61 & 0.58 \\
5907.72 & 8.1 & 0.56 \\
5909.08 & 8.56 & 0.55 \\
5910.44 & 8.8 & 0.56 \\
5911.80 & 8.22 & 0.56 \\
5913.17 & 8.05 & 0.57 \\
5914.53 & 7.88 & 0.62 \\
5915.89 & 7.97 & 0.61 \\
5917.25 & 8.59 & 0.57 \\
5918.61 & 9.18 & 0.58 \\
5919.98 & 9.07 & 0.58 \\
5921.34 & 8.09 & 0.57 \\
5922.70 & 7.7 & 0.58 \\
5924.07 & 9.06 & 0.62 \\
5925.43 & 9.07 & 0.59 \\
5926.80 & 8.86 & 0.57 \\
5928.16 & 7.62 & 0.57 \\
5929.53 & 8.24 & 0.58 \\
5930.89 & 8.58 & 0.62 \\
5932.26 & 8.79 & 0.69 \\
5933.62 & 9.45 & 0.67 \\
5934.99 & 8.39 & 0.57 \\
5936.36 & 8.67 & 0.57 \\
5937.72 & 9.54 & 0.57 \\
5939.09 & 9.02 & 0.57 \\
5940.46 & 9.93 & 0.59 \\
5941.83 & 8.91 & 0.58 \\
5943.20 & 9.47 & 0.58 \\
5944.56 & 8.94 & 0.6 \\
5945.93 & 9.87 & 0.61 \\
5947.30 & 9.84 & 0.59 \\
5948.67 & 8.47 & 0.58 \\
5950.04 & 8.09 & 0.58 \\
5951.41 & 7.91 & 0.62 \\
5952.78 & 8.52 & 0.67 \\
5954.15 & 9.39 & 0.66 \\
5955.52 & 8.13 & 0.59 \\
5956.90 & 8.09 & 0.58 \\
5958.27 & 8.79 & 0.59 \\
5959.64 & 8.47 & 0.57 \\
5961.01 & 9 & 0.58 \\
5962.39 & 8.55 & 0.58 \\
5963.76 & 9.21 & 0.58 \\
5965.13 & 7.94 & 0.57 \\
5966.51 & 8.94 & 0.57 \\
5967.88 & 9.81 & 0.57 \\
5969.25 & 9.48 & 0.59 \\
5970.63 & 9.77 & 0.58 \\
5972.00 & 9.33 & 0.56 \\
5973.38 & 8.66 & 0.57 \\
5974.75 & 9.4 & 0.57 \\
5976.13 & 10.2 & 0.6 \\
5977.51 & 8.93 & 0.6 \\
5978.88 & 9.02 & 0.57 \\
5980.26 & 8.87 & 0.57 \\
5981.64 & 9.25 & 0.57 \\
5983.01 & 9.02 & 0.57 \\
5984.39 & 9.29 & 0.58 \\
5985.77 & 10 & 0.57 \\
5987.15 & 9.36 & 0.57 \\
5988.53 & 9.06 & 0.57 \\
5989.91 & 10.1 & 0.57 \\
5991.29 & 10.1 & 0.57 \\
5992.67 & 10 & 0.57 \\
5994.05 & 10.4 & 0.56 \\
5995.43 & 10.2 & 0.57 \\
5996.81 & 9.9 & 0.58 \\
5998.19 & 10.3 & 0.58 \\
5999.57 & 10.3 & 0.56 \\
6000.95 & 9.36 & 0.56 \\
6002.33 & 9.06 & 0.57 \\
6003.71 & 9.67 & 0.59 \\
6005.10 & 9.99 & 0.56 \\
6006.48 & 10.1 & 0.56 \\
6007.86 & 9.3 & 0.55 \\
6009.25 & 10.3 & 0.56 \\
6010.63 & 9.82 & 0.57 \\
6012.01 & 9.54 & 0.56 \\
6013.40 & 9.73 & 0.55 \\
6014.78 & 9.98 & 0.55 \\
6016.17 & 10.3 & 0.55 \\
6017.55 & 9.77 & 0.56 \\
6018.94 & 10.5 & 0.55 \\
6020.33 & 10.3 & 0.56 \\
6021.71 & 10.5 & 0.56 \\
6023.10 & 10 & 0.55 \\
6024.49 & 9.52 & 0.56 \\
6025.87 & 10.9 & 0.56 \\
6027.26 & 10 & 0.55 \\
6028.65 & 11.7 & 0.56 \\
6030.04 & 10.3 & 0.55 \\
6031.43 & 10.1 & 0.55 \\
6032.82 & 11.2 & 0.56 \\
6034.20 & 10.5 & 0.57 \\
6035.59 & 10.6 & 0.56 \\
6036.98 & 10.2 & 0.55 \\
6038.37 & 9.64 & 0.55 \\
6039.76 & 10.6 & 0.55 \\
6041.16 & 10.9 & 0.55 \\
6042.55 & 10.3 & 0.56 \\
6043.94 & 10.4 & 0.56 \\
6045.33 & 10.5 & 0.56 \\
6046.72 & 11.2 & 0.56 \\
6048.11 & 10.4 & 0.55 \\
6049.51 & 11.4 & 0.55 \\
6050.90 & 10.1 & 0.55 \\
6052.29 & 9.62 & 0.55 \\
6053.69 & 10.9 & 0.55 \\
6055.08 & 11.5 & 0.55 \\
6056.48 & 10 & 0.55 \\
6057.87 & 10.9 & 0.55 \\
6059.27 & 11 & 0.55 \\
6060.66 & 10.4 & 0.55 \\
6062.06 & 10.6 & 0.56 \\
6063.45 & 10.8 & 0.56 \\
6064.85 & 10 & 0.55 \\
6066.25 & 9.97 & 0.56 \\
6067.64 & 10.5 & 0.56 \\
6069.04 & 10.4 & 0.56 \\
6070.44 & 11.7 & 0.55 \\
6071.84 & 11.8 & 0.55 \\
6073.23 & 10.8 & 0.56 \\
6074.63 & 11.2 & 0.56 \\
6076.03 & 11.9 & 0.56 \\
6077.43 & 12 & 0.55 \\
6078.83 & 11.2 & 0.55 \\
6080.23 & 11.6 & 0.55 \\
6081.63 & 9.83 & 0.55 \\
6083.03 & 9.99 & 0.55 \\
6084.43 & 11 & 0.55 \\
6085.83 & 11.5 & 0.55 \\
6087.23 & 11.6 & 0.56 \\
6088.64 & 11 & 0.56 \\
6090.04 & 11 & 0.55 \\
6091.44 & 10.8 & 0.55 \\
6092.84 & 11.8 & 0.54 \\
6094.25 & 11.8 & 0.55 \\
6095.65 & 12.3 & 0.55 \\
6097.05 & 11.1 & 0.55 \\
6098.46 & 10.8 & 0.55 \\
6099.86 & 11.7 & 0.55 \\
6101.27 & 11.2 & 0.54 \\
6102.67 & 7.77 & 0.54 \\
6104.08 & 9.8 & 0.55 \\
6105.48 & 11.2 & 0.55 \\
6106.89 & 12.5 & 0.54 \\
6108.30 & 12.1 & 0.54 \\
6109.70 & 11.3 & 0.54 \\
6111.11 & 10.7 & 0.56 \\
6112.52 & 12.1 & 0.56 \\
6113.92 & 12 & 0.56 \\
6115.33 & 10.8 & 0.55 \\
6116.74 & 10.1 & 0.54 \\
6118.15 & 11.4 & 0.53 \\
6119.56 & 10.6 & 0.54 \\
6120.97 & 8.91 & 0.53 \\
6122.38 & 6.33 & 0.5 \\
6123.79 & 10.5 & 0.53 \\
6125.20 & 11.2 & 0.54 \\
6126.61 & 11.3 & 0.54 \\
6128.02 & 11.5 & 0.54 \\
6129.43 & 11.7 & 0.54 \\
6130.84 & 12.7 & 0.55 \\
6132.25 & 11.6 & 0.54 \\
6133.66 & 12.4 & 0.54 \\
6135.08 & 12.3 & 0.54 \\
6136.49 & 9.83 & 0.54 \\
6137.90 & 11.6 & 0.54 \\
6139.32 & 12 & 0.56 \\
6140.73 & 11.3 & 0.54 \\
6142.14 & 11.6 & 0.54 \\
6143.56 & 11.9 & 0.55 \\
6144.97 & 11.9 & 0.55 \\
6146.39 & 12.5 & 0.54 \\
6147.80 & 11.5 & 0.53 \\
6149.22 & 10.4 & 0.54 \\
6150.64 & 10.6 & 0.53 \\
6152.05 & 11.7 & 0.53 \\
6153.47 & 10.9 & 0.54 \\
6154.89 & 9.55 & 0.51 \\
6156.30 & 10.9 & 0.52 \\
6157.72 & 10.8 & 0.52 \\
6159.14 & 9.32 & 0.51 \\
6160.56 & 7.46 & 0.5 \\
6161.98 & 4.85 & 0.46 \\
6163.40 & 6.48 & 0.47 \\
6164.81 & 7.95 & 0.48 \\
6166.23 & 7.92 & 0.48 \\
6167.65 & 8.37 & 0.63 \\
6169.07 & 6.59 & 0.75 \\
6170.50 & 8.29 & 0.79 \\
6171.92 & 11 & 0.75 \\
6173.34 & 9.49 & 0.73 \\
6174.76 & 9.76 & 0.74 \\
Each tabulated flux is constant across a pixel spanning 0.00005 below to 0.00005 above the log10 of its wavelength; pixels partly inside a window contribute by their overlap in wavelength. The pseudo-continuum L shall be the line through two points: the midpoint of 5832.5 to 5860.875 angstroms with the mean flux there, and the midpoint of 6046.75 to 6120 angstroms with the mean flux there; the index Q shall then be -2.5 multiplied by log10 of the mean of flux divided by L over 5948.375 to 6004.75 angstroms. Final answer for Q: 0.13 mag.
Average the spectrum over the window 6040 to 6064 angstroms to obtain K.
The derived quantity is 10.6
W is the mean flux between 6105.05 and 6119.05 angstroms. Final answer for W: 11.4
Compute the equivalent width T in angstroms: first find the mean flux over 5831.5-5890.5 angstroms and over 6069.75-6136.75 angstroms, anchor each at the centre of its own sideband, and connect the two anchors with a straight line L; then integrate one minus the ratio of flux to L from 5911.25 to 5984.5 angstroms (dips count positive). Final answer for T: 6.2 angstroms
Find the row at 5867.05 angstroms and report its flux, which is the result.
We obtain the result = 8.11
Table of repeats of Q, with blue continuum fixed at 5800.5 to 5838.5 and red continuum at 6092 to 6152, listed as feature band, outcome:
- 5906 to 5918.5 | 0.27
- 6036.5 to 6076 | 0.03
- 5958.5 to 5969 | 0.21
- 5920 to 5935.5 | 0.24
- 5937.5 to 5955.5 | 0.19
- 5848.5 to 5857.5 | 0.16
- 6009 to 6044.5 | 0.06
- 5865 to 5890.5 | 0.32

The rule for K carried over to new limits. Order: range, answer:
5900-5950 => 8.52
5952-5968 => 8.69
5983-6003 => 9.79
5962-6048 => 9.89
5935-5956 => 8.97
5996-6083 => 10.4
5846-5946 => 8.03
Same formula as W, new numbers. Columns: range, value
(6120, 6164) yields 10.6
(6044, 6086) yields 10.8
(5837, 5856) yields 9.95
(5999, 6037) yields 10.1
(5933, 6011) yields 9.29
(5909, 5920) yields 8.44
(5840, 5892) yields 8.46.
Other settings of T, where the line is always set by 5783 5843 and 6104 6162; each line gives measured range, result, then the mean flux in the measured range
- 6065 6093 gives -0.6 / 11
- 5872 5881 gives 1.6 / 8.65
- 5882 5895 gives 6.2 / 5.46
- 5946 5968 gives 4.0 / 8.7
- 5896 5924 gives 7.8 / 7.58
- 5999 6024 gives 1.9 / 9.91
